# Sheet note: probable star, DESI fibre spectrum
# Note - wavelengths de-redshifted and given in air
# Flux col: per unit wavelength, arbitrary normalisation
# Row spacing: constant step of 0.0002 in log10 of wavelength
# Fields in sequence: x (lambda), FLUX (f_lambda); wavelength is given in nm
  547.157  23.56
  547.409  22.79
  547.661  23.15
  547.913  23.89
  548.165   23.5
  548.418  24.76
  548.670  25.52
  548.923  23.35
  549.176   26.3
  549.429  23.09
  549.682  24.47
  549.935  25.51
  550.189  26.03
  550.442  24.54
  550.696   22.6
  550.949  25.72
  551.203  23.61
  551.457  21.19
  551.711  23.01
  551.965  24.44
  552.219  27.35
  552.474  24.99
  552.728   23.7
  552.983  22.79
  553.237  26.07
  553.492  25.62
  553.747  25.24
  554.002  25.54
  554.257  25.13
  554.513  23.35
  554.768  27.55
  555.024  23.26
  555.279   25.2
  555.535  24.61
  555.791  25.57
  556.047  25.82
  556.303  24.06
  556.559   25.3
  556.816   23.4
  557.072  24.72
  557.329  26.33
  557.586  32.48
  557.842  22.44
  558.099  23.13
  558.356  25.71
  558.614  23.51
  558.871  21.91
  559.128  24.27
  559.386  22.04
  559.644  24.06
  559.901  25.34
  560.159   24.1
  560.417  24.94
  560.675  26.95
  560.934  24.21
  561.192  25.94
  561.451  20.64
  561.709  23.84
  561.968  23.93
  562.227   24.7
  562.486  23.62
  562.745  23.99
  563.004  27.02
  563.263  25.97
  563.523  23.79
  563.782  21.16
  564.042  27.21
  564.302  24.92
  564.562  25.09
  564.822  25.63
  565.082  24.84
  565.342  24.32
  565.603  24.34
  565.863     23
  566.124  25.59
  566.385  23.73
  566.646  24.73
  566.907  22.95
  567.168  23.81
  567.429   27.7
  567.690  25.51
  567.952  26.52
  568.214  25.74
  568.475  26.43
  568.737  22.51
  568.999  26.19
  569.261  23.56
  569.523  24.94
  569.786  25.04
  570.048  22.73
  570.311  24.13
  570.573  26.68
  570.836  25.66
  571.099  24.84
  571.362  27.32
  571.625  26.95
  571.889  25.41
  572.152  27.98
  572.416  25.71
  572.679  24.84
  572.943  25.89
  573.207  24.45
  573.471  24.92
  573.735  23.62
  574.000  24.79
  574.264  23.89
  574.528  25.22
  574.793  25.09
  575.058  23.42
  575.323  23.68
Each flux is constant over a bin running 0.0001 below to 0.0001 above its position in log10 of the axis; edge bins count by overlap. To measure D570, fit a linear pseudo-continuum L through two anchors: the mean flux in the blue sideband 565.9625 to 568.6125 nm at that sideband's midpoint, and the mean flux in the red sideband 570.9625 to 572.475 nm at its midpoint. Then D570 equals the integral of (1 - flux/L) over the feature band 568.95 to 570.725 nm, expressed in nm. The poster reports 0.08 nm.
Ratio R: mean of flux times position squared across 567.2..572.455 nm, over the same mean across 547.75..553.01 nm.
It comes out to 1.13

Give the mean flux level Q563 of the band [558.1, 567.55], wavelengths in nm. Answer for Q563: 24.4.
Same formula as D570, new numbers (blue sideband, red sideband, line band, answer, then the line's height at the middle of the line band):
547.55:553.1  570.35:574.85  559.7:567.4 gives 0.136 nm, 25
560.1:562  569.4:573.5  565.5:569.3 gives 0.028 nm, 25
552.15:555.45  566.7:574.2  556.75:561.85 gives 0.117 nm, 25.1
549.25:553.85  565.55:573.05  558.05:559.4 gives 0.065 nm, 24.8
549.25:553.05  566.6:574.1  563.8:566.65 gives 0.029 nm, 25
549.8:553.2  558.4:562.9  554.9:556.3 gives -0.036 nm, 24.2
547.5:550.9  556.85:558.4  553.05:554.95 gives -0.018 nm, 25.1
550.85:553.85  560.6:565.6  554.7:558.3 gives -0.109 nm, 24.5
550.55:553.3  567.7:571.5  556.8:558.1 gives -0.073 nm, 24.4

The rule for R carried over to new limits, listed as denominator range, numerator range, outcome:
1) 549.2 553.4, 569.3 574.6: 1.11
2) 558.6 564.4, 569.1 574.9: 1.08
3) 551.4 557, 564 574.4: 1.07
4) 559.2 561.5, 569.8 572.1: 1.09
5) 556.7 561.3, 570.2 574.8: 1.08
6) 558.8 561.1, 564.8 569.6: 1.05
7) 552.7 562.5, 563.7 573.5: 1.06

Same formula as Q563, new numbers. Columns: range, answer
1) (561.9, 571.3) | 24.8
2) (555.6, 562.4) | 24.6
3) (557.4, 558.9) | 25.1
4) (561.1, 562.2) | 23.6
